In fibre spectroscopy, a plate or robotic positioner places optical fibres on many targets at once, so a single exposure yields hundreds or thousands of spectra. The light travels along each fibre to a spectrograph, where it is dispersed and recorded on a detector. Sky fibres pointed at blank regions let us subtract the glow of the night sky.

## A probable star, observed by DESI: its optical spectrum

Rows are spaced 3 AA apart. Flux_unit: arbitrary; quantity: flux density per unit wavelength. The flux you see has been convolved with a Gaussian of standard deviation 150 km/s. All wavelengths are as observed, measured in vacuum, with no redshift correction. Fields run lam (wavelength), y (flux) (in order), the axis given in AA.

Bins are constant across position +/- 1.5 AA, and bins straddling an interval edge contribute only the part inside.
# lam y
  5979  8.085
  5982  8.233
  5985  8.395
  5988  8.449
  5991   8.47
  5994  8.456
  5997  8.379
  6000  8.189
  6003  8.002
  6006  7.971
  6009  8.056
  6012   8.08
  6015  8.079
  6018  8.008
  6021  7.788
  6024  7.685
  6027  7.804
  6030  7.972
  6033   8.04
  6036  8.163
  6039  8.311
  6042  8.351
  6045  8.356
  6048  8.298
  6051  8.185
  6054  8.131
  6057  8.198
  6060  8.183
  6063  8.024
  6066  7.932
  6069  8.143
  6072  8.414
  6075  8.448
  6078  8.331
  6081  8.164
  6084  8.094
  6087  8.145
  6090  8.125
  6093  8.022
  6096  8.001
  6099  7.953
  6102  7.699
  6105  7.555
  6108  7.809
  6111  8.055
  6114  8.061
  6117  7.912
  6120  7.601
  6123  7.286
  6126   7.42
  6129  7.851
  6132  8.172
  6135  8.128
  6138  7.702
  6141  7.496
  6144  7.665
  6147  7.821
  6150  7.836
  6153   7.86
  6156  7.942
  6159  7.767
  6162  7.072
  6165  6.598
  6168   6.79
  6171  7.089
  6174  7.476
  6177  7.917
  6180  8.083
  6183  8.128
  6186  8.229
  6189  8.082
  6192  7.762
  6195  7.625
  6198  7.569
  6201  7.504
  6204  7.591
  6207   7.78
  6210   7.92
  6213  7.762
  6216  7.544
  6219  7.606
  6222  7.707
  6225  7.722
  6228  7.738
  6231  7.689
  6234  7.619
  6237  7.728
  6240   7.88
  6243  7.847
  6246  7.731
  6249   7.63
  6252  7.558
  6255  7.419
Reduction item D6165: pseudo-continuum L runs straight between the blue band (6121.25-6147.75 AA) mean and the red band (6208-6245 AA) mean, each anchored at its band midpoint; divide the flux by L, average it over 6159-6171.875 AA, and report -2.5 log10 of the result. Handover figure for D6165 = 0.110 mag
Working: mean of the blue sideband 7.72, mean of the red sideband 7.73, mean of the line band 6.98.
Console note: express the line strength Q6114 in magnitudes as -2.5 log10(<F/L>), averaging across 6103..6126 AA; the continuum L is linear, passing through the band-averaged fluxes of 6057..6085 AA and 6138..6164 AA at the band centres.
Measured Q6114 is 0.02 mag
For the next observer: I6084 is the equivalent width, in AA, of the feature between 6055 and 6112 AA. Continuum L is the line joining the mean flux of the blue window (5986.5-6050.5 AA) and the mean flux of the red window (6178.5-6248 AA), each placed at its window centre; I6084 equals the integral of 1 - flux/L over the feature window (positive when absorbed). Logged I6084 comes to -0.4 AA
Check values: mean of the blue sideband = 8.14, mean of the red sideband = 7.77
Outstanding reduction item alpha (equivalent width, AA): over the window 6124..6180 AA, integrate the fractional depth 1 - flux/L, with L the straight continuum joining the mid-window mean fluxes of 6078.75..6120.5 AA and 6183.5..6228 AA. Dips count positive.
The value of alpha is 1.8 AA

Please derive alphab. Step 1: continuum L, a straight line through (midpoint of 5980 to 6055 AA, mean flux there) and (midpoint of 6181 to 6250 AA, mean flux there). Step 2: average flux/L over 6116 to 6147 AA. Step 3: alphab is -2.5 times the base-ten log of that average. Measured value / 0.03 mag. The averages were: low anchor 8.15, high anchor 7.76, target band 7.72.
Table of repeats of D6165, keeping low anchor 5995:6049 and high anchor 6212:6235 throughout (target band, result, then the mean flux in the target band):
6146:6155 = 0.00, 7.85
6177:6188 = -0.05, 8.11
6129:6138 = -0.02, 8.03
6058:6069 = -0.01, 8.07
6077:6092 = -0.03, 8.16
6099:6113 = 0.01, 7.81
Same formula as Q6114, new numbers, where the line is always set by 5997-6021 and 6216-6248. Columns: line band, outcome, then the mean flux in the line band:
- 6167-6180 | 0.054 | 7.43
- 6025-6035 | 0.012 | 7.94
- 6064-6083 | -0.036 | 8.23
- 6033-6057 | -0.032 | 8.24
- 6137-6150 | 0.023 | 7.69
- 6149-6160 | -0.003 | 7.86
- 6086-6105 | -0.004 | 7.95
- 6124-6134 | 0.010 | 7.8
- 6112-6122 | 0.007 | 7.84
